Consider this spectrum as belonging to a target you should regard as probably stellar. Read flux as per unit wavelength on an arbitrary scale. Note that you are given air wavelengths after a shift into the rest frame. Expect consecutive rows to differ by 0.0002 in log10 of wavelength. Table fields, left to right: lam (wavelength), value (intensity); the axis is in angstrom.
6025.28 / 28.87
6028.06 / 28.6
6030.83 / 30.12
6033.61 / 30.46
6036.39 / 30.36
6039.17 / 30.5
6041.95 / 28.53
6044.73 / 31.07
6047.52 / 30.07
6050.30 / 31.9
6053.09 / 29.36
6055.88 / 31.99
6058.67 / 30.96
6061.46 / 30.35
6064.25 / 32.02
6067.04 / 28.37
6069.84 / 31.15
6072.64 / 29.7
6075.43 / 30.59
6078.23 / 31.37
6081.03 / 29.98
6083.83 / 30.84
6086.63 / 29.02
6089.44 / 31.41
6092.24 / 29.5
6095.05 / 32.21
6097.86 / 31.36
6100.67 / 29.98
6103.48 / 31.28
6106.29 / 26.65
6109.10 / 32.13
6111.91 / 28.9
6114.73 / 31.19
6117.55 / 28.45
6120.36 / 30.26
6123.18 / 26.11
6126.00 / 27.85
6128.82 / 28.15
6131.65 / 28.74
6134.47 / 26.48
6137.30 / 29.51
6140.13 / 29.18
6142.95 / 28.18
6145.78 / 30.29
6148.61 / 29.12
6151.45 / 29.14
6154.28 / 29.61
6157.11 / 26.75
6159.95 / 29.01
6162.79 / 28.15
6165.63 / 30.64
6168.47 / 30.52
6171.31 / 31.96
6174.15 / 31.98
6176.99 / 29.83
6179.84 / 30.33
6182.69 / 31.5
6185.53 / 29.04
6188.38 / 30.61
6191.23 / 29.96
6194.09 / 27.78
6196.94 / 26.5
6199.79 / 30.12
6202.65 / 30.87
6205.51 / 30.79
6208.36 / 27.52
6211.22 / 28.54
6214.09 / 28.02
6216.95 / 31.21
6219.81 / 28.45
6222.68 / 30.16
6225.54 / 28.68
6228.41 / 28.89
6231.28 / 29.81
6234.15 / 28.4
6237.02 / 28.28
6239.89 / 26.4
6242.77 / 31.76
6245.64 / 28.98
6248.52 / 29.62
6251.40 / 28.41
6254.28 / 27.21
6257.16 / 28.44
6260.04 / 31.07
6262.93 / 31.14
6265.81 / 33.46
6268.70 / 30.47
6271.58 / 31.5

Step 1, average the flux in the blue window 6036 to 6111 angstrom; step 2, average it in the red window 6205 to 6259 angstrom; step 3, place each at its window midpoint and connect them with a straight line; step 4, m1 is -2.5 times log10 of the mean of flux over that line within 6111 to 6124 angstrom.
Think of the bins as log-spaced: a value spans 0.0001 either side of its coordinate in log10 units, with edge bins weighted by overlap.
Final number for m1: 0.03 mag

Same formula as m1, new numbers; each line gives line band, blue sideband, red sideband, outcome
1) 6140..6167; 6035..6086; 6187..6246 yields 0.03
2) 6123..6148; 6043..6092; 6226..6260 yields 0.06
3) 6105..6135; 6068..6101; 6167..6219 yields 0.06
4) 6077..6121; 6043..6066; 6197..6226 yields 0.01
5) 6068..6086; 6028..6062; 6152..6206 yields -0.01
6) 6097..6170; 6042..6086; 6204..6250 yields 0.03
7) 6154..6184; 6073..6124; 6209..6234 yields -0.02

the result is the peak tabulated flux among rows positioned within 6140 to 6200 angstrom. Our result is 31.98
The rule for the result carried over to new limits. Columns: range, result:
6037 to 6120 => 32.21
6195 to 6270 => 33.46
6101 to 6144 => 32.13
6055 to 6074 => 32.02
